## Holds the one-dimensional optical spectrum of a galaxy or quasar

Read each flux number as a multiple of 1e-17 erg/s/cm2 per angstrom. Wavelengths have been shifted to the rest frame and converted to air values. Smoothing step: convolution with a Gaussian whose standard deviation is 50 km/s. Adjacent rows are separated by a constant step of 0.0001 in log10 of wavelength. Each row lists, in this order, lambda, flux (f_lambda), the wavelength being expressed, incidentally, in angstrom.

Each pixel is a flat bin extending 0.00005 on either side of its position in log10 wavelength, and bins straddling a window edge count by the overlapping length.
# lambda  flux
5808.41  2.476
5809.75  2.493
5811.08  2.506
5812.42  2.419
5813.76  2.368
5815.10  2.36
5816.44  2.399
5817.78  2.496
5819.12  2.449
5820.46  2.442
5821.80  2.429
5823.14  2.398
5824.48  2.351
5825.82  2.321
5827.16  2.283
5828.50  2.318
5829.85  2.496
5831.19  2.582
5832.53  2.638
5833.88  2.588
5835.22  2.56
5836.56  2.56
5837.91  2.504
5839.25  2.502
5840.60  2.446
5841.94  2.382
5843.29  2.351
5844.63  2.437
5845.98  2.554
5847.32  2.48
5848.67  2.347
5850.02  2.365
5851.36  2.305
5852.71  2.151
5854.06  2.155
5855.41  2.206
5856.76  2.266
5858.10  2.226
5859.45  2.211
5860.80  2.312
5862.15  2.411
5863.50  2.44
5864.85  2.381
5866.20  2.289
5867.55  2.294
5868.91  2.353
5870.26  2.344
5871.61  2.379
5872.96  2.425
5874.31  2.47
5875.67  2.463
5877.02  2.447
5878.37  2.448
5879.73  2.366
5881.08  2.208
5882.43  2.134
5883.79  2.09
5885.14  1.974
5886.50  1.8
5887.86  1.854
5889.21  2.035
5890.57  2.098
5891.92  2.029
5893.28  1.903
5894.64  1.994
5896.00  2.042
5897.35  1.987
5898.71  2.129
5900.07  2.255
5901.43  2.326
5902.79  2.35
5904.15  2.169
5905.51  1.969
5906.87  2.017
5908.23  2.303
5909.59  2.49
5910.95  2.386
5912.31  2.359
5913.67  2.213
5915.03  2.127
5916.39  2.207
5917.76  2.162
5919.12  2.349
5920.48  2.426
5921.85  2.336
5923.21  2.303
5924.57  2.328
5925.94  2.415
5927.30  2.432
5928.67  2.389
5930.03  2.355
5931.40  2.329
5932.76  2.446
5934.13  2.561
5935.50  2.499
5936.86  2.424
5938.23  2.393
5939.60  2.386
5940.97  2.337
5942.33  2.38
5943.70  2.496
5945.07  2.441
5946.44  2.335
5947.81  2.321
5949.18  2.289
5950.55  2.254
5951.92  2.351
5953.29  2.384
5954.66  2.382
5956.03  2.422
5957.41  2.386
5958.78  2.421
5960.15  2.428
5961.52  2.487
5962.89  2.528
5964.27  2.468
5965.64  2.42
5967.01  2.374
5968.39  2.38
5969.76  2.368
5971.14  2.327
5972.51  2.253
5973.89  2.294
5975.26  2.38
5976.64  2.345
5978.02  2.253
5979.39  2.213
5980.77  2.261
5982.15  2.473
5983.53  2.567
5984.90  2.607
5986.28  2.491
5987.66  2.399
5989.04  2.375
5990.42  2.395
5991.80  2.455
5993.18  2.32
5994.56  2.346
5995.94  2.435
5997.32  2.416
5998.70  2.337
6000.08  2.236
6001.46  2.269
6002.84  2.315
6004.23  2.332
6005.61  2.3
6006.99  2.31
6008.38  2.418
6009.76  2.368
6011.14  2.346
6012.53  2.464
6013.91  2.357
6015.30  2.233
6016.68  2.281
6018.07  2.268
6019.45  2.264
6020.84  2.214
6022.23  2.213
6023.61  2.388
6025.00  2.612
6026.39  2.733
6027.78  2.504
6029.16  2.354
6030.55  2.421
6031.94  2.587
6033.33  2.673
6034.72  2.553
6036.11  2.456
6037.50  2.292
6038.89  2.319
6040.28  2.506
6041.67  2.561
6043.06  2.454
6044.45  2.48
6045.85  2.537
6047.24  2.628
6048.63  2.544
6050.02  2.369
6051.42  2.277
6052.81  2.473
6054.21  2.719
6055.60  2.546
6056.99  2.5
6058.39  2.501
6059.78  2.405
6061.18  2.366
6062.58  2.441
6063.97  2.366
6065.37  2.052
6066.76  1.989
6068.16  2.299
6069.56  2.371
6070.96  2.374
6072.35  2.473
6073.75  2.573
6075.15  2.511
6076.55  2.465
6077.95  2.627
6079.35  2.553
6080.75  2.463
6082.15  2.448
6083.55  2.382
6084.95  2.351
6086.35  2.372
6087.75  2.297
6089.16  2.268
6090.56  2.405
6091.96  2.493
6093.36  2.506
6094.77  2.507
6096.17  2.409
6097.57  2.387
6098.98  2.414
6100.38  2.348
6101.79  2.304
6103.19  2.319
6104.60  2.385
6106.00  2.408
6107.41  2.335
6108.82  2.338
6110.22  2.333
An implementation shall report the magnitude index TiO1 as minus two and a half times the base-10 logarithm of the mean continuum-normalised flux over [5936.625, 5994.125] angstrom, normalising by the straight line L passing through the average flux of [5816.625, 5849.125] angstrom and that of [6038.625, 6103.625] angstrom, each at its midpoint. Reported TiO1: 0.02 mag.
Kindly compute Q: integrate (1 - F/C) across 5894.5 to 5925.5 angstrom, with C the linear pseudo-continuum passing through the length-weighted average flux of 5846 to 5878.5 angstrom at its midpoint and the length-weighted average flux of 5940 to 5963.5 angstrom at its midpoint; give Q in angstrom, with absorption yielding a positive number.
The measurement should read 1.8 angstrom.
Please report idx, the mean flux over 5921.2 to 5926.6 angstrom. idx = 2.35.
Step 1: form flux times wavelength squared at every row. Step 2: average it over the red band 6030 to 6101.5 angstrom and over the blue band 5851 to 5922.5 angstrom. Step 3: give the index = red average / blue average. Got 1.16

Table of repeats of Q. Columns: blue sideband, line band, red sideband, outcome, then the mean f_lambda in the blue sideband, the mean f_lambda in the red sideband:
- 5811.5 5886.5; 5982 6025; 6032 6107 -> 0.85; 2.37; 2.43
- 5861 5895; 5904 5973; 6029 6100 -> -1.76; 2.23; 2.44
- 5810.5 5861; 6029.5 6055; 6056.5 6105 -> -0.98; 2.4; 2.4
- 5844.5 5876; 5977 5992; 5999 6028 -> -0.36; 2.34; 2.35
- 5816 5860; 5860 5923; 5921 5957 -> 4.27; 2.4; 2.38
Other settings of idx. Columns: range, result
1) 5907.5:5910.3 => 2.39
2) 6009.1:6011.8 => 2.36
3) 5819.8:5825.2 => 2.41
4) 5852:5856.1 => 2.17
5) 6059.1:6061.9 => 2.38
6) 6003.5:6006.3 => 2.31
